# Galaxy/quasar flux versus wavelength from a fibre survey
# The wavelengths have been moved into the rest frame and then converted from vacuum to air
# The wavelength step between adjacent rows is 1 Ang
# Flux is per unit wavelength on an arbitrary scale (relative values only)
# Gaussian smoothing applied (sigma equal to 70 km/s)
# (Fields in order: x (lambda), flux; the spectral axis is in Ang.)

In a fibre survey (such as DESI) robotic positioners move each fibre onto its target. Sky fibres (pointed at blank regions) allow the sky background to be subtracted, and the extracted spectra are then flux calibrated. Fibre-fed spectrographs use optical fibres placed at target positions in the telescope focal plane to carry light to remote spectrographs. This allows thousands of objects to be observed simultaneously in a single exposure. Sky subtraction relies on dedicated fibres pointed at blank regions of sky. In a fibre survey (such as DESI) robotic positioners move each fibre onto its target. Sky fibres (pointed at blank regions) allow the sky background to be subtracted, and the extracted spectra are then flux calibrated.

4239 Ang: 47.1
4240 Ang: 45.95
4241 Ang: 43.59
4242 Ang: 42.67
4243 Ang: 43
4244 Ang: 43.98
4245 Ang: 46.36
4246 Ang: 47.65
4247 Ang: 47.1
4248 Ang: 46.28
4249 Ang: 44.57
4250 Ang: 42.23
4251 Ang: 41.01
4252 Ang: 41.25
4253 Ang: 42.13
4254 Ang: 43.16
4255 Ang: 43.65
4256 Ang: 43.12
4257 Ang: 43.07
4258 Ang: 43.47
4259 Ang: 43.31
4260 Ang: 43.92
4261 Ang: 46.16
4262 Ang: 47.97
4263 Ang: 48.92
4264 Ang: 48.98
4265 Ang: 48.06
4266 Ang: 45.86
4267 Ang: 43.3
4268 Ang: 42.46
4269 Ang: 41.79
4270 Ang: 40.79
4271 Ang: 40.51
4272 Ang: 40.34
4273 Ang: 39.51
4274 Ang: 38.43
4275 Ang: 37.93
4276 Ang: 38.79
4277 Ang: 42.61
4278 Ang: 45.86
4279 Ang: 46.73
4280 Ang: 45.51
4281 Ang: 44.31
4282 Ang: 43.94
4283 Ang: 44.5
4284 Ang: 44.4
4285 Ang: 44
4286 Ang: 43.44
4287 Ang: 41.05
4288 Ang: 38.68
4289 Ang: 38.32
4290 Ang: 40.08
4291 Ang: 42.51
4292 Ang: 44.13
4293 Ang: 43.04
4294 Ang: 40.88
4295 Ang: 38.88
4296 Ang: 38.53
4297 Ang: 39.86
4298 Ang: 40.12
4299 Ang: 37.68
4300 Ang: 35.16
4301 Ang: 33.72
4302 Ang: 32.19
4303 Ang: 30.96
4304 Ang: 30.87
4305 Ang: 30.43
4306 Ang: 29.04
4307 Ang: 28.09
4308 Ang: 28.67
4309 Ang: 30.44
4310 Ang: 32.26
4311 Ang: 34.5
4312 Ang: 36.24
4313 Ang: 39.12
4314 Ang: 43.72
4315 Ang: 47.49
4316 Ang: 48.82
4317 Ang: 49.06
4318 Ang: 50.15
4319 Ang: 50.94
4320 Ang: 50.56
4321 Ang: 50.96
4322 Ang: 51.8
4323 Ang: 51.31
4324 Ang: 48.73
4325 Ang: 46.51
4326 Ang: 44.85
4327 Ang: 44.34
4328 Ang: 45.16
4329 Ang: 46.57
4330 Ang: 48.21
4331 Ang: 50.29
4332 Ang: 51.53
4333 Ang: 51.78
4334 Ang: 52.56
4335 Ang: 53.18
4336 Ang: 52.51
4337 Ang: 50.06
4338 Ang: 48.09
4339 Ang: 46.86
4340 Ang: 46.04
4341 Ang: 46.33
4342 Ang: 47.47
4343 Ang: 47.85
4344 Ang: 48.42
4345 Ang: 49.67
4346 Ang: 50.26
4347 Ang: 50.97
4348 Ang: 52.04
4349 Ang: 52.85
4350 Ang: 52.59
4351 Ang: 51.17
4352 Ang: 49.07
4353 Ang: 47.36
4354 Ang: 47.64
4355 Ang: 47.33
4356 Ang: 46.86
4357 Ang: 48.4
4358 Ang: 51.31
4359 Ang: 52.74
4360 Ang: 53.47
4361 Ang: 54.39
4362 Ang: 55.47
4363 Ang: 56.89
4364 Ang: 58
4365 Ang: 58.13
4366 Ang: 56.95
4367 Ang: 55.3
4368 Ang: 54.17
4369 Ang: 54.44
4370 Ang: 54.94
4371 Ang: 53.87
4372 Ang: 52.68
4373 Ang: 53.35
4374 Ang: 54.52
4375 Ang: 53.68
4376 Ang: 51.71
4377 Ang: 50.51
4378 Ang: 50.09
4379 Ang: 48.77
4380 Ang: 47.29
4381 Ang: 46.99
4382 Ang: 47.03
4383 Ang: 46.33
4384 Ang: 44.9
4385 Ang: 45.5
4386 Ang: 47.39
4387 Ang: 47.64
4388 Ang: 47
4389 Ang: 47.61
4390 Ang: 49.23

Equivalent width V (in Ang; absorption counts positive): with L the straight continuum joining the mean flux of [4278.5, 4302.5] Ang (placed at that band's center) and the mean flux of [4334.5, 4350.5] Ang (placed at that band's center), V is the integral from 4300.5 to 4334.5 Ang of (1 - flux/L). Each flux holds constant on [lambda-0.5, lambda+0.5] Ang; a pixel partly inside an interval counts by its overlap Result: 2.4 Ang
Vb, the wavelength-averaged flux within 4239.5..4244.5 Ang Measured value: 43.8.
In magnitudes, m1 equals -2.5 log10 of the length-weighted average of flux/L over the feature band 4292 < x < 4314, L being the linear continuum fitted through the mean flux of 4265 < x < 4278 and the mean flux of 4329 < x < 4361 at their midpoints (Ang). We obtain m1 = 0.27 mag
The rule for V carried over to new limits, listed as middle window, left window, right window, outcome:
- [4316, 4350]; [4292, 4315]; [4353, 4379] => -4.47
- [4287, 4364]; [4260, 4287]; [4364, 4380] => 6.25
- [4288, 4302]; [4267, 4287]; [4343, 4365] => 1.67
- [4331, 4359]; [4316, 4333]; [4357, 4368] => 1.28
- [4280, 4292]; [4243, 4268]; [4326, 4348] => 0.98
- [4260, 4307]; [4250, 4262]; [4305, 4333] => 2.83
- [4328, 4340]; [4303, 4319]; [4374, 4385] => -2.46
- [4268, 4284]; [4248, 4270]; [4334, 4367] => 1.15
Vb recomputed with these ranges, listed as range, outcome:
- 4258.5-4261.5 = 44.5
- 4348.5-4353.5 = 50.6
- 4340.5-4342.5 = 46.9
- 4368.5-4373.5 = 53.9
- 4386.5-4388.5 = 47.3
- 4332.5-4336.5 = 52.5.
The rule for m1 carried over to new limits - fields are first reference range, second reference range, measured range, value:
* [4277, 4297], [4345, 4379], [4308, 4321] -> 0.09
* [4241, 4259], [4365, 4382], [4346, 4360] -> 0.02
